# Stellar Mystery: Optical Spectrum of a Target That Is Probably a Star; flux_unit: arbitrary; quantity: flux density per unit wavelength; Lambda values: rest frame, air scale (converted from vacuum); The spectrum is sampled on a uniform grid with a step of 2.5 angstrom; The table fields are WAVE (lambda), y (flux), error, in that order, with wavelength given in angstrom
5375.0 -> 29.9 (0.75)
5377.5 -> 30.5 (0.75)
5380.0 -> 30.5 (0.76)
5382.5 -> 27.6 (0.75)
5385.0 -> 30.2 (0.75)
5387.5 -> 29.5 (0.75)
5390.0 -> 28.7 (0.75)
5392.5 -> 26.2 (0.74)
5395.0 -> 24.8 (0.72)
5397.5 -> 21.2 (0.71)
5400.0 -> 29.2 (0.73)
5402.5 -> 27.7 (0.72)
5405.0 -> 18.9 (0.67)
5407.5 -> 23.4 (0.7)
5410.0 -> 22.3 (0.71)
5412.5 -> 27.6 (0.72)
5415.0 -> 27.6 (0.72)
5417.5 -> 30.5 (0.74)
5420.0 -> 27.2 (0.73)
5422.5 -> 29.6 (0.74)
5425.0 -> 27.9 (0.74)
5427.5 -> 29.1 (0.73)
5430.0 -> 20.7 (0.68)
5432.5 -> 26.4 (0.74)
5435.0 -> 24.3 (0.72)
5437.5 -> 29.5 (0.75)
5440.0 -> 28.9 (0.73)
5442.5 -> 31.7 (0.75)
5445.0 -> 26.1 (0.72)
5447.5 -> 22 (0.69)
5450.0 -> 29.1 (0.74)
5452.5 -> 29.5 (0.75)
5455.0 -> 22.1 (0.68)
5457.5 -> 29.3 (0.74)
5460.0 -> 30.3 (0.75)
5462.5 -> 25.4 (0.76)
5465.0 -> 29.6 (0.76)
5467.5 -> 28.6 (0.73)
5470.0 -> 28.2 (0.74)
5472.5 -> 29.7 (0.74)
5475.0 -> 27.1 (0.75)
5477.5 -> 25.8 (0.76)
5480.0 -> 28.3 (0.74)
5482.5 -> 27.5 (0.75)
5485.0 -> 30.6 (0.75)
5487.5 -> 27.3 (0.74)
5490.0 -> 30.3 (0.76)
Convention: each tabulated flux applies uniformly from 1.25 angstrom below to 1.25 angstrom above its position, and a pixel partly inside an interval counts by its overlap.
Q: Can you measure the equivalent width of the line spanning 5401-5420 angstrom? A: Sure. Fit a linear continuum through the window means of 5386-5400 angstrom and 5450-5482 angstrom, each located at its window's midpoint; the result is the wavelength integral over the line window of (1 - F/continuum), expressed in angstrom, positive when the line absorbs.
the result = 0.8 angstrom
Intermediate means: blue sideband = 26.4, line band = 25.6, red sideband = 27.9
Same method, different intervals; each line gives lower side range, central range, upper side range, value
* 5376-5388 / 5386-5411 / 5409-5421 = 2.8 angstrom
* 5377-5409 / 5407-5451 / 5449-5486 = 0.7 angstrom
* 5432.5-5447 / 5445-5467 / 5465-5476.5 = 0.7 angstrom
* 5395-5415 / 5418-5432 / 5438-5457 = -0.7 angstrom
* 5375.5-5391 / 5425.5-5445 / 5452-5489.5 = 1.0 angstrom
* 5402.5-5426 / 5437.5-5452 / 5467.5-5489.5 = -0.4 angstrom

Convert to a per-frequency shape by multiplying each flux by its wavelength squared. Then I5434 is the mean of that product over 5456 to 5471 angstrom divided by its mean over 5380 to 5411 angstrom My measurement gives 1.12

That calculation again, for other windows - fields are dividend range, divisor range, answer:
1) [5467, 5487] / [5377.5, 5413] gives 1.10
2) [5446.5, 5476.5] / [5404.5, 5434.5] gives 1.08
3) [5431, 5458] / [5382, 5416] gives 1.06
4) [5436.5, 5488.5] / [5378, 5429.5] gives 1.06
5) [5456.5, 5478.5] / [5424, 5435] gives 1.11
